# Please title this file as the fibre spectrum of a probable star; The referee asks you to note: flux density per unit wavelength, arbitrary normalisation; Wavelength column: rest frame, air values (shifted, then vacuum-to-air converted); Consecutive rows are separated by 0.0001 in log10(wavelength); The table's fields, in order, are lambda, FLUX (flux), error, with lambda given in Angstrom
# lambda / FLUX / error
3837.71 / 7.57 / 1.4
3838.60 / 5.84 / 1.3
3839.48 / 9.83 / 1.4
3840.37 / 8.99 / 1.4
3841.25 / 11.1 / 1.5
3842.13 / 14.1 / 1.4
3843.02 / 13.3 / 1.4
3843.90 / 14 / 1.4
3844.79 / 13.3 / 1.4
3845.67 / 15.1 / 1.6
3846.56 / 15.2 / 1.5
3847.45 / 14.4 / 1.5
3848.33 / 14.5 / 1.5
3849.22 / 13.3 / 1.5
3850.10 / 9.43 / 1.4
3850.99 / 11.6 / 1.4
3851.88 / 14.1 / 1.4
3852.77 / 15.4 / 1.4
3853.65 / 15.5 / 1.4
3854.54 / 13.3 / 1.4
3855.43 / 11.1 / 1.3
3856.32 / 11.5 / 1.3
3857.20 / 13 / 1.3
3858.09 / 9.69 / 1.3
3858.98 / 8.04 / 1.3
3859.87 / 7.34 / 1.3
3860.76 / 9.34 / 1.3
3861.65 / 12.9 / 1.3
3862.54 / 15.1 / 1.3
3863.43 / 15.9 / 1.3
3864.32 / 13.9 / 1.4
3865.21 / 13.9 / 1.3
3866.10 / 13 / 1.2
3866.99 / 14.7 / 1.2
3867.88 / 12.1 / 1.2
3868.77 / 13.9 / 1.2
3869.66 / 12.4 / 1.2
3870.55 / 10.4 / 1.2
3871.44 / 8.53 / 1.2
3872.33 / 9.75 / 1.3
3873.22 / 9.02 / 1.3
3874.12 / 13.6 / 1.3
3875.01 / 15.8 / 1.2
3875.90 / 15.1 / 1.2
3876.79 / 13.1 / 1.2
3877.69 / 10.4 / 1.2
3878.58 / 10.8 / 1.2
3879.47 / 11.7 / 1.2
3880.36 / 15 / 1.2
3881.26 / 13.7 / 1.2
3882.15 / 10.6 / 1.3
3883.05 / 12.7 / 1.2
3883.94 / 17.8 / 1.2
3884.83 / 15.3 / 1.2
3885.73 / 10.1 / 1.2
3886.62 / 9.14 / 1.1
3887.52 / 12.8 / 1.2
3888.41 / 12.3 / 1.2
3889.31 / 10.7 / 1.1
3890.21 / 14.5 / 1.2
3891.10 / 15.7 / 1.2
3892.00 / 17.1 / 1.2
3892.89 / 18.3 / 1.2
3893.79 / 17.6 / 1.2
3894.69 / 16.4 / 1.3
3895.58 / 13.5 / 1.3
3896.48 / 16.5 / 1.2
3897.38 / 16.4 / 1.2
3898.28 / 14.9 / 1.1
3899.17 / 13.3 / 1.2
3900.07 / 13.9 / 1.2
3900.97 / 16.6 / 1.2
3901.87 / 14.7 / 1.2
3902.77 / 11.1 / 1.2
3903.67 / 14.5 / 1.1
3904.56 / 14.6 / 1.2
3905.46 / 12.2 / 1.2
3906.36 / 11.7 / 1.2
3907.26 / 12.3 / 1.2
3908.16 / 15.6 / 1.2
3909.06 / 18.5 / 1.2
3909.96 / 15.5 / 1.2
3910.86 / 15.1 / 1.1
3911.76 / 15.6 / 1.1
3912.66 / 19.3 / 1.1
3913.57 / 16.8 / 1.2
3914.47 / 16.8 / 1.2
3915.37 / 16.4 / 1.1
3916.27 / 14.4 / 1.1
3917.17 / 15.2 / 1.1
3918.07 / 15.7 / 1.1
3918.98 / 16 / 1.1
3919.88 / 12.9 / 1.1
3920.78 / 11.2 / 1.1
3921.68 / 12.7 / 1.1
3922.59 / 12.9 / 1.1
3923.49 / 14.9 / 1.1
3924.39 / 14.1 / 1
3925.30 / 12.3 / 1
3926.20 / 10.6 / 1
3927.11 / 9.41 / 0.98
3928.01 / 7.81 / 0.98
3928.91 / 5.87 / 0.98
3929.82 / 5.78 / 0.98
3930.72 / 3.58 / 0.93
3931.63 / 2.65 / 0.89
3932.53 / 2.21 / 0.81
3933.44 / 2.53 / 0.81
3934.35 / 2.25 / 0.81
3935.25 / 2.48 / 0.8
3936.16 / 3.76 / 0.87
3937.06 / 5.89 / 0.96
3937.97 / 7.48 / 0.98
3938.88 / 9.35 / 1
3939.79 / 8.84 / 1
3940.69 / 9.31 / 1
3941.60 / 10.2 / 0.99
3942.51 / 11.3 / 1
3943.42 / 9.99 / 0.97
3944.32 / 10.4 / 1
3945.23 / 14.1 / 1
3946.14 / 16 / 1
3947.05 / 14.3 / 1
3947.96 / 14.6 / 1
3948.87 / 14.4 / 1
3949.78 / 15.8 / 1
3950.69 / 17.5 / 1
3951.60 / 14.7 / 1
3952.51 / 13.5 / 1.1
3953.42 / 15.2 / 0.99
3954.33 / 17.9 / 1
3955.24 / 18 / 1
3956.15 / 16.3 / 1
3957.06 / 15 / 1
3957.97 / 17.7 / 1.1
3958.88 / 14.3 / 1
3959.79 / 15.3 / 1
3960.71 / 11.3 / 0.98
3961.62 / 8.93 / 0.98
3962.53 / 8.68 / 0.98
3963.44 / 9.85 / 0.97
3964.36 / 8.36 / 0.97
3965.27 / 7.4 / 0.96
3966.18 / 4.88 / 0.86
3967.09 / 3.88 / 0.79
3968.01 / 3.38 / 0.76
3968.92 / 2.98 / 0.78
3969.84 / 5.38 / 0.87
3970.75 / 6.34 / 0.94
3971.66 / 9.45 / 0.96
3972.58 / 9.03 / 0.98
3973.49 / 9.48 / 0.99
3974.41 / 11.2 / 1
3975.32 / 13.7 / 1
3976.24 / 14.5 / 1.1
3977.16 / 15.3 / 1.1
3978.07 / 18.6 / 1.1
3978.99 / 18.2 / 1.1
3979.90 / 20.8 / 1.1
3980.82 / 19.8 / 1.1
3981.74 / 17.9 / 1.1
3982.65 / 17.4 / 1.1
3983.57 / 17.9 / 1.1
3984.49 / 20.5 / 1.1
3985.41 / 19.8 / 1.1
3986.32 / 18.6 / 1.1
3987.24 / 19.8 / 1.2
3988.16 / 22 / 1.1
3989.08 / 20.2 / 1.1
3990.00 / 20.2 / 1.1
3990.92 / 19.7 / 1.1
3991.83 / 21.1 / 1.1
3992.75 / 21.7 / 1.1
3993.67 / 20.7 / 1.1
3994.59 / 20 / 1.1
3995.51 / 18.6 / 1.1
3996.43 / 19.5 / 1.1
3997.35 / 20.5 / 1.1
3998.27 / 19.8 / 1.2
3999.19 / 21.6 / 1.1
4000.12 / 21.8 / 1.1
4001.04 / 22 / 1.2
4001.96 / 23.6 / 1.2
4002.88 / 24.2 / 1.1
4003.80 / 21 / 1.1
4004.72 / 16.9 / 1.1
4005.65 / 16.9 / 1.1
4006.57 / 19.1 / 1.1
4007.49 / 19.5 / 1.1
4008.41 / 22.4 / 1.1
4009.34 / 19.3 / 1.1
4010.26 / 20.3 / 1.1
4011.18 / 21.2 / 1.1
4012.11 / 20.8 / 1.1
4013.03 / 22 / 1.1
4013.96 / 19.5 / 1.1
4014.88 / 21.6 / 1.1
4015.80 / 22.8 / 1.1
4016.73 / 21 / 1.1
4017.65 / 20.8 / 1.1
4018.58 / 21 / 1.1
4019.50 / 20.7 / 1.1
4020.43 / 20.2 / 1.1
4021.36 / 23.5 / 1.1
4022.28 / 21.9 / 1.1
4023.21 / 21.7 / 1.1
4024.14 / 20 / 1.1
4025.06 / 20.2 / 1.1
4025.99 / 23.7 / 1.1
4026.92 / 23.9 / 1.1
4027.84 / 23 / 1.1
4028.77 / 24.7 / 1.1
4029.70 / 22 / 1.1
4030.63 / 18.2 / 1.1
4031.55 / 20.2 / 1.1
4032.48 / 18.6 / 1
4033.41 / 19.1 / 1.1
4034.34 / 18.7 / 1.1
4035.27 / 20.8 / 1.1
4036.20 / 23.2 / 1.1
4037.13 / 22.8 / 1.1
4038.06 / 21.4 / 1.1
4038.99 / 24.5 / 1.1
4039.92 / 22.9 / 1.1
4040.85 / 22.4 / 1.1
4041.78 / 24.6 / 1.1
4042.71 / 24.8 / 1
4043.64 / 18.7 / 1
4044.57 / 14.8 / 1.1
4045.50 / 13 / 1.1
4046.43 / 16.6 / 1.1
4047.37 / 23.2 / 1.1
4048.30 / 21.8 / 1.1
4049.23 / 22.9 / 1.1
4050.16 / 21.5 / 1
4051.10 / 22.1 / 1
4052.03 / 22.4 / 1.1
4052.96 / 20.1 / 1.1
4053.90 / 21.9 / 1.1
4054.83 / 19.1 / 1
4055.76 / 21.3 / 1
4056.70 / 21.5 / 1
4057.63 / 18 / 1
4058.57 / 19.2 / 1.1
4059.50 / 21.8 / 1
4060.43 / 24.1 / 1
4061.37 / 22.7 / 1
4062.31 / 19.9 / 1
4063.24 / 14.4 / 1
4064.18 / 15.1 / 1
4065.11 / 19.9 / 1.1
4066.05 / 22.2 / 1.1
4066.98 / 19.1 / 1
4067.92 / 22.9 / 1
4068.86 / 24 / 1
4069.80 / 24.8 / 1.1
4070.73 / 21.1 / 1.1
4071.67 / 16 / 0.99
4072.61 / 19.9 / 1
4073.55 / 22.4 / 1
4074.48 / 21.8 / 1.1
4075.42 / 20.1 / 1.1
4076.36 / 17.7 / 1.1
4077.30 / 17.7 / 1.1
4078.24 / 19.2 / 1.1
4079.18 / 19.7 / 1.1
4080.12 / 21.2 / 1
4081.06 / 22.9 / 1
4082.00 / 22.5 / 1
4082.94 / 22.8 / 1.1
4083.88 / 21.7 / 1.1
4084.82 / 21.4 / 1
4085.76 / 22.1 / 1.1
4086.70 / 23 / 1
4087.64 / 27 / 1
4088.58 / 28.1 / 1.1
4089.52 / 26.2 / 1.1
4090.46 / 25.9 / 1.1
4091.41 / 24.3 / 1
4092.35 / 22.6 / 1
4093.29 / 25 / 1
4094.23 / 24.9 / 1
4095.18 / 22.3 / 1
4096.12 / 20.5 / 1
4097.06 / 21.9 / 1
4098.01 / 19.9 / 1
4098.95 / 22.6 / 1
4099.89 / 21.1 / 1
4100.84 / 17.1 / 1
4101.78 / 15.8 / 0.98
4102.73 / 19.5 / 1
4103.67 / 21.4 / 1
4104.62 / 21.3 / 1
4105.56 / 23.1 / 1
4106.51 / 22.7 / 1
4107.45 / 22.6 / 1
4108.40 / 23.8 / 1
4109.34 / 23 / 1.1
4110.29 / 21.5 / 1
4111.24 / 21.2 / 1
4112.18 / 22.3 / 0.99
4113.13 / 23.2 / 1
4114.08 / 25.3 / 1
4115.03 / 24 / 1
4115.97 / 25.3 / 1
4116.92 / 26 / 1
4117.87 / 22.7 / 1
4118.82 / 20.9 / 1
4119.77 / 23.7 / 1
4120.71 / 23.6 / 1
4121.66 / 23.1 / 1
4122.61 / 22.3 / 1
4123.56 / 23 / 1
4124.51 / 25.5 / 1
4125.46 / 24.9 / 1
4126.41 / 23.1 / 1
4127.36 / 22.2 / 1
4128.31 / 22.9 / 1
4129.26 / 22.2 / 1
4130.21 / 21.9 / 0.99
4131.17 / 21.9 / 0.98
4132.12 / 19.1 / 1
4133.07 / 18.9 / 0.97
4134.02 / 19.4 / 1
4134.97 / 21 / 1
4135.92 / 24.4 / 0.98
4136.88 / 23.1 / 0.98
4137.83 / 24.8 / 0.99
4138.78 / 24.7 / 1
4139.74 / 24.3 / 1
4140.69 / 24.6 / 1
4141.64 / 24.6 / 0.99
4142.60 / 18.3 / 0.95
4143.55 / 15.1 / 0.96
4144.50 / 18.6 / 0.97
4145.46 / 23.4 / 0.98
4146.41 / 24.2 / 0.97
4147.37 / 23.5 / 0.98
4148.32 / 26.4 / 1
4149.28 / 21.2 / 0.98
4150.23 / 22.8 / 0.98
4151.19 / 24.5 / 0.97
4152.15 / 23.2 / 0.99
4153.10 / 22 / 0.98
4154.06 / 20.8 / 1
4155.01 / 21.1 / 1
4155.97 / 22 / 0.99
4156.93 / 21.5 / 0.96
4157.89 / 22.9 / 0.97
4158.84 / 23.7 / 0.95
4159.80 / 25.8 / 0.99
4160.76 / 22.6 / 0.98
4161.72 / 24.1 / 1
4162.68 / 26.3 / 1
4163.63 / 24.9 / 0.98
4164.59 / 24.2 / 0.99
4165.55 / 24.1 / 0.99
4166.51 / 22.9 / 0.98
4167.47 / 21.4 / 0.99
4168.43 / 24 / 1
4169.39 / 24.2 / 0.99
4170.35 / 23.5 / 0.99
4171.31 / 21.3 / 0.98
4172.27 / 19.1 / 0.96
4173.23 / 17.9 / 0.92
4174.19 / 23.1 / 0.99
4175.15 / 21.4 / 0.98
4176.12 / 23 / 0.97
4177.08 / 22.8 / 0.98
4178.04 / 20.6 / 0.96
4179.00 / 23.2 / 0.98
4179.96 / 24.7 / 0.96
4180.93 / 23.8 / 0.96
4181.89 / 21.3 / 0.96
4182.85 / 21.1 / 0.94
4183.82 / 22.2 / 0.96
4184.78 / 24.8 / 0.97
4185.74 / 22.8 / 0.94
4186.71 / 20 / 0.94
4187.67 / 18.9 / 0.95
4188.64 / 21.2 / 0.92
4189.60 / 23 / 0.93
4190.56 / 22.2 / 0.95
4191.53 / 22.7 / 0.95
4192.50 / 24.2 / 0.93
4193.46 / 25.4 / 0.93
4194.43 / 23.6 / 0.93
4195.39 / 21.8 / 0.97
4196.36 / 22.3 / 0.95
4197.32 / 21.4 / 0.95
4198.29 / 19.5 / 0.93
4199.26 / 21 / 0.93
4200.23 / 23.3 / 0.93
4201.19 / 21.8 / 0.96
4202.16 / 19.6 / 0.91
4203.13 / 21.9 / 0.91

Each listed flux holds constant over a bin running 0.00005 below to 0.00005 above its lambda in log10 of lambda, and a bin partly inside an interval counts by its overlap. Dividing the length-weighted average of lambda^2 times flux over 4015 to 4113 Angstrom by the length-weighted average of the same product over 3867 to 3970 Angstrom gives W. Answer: 1.89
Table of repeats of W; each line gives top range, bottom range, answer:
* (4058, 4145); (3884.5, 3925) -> 1.66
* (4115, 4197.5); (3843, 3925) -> 1.90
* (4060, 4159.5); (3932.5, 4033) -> 1.46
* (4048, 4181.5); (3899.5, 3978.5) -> 2.08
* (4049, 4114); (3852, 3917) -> 1.74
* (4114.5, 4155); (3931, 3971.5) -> 2.46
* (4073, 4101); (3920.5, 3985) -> 2.11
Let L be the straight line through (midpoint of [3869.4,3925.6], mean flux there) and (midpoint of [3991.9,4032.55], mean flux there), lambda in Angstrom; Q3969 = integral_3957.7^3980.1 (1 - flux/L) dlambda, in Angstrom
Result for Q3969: 9.5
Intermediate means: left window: 14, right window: 21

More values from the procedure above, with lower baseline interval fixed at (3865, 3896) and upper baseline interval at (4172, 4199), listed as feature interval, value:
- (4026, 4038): -2.6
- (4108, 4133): -3.4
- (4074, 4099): -4.2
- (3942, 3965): 2.4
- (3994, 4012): -4.0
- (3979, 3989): -2.0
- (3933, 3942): 5.3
